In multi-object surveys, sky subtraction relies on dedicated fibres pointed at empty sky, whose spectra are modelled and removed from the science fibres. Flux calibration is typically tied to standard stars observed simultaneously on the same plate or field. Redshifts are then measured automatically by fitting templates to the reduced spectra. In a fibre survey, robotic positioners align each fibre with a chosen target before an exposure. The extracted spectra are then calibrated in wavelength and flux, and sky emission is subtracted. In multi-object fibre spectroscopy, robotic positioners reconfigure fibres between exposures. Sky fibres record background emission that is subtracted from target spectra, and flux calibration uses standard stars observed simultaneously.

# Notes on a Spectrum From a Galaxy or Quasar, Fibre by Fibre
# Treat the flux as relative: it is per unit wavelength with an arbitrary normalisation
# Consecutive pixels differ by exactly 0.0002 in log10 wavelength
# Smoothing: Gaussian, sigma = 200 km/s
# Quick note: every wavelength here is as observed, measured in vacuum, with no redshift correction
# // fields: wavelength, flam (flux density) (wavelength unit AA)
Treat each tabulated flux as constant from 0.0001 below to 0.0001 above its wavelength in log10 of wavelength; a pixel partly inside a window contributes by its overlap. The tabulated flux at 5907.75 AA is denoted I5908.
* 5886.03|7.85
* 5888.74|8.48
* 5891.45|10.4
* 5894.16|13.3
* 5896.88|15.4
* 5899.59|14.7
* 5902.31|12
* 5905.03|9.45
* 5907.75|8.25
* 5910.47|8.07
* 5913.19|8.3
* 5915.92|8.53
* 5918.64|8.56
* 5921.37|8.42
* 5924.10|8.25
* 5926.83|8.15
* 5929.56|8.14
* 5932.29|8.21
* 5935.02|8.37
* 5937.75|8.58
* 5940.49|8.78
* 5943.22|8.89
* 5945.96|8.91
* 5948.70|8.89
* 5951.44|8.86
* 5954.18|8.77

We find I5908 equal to 8.25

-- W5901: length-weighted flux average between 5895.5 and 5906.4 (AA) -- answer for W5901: 12.9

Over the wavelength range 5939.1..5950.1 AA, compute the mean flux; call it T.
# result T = 8.87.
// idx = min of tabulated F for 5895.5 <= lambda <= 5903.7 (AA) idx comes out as 12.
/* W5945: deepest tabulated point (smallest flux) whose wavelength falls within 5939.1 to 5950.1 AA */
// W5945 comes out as 8.78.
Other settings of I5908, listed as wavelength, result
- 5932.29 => 8.21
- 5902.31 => 12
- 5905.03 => 9.45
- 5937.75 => 8.58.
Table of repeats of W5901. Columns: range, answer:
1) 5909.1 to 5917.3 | 8.3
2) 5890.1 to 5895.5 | 11.9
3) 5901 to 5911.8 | 9.43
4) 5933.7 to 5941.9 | 8.59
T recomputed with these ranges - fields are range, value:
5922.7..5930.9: 8.18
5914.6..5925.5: 8.44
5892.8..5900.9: 14.5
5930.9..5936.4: 8.3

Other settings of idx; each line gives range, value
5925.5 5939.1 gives 8.14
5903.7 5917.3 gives 8.07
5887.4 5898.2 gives 8.48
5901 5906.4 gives 9.45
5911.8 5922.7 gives 8.3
